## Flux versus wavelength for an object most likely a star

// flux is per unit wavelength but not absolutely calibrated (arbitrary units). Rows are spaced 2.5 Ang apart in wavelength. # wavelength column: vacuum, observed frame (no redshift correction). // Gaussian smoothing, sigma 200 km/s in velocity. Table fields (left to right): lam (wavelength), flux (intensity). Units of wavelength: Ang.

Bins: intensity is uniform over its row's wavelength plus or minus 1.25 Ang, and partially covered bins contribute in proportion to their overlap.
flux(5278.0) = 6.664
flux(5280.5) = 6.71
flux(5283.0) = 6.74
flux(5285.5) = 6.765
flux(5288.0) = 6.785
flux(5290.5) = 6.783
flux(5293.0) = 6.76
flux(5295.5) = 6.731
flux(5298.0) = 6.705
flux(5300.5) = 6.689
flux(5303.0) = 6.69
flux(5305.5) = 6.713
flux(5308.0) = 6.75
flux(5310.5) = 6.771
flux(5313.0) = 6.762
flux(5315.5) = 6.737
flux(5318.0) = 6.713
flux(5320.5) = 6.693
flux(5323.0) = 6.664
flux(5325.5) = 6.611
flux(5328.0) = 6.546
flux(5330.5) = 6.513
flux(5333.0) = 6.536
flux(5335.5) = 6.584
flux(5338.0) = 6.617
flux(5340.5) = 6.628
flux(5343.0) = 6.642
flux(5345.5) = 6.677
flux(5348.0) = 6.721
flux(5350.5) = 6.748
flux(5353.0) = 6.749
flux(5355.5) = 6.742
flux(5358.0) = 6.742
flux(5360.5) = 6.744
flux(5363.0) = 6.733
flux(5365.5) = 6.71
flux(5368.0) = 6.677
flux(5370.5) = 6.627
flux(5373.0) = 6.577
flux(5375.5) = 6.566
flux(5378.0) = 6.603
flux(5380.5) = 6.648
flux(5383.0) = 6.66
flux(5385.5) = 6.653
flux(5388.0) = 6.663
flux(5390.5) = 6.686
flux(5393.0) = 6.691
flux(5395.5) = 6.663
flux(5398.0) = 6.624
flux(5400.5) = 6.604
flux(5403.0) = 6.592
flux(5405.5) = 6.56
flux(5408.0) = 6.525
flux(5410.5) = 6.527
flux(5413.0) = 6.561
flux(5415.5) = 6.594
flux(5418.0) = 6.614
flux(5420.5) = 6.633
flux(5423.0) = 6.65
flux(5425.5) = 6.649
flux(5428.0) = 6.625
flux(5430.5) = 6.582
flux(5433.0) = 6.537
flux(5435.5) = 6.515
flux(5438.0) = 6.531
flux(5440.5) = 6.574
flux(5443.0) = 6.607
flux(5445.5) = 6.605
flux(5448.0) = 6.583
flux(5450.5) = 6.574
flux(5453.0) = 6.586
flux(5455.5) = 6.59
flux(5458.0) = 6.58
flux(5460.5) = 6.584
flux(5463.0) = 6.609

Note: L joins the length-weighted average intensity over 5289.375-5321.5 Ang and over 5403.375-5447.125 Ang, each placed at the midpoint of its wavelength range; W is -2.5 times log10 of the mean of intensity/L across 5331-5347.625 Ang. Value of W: 0.01 mag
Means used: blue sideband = 6.73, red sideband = 6.58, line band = 6.62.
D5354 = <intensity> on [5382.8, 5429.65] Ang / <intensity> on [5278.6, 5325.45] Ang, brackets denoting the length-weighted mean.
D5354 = 1.0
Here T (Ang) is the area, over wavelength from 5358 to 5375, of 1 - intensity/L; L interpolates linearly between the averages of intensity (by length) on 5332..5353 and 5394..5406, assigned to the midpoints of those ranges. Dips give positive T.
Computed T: -0.1 Ang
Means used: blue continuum 6.65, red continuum 6.61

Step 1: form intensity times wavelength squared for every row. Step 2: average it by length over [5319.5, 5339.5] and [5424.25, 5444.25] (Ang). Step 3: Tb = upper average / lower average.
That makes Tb 1.0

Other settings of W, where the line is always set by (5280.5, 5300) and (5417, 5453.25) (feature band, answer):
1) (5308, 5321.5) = -0.003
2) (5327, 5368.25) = 0.003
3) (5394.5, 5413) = 0.007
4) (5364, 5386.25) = 0.003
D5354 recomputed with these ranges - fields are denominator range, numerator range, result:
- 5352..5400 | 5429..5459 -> 0.99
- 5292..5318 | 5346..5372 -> 1.00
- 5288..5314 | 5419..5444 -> 0.98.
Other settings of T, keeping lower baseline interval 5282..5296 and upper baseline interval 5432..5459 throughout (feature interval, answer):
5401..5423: 0.10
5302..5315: 0.00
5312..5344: 0.39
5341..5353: -0.01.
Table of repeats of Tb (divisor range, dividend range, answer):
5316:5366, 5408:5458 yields 1.02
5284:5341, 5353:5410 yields 1.02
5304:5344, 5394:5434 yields 1.03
